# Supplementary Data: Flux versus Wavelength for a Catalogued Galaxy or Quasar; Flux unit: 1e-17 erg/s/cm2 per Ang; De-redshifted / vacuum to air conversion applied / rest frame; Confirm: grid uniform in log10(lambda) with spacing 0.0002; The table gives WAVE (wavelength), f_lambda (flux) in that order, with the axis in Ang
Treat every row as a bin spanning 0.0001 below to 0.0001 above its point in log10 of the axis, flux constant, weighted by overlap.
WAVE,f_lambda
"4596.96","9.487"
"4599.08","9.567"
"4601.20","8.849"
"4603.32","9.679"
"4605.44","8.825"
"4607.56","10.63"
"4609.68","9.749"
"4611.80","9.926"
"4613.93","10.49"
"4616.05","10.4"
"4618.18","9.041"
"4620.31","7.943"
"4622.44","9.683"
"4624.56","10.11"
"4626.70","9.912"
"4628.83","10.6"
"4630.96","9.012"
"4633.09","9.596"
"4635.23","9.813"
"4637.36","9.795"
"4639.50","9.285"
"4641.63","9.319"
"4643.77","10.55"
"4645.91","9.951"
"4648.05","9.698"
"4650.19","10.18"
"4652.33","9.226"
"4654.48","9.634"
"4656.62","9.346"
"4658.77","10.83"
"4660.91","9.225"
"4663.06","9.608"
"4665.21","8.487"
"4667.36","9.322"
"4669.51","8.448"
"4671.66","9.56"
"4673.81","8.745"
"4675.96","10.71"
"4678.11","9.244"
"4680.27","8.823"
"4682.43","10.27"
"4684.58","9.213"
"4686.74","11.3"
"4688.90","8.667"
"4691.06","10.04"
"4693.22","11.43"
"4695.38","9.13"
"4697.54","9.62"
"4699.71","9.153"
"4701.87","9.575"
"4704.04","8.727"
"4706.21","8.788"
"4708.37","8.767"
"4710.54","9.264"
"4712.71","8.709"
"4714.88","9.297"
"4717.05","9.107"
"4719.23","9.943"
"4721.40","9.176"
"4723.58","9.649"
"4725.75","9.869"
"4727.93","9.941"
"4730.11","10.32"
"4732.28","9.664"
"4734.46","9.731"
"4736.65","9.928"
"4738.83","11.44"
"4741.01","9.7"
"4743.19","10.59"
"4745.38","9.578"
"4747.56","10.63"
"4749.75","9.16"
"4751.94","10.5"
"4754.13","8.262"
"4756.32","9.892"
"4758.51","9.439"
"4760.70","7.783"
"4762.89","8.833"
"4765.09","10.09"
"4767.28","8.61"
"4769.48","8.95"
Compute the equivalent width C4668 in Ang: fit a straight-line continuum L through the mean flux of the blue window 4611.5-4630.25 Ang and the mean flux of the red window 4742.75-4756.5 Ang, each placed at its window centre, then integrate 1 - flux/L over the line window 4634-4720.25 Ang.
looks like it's 2.14 Ang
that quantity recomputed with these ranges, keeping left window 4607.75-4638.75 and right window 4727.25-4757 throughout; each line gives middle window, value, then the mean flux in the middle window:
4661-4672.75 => 0.9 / 9.09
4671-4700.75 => 0.4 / 9.71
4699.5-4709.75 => 0.9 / 9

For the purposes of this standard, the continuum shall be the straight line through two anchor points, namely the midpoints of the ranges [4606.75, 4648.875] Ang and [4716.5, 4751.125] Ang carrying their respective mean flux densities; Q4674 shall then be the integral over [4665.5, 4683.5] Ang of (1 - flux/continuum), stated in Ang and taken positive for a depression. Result 0.9 Ang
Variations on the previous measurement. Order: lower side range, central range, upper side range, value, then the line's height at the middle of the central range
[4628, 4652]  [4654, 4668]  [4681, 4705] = 0.38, 9.76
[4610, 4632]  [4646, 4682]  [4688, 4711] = 0.24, 9.53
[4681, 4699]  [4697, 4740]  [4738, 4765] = 1.13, 9.79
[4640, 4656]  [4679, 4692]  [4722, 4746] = 0.23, 9.88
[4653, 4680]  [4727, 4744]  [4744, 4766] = -1.34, 9.42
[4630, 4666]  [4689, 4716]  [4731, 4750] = 1.51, 9.9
